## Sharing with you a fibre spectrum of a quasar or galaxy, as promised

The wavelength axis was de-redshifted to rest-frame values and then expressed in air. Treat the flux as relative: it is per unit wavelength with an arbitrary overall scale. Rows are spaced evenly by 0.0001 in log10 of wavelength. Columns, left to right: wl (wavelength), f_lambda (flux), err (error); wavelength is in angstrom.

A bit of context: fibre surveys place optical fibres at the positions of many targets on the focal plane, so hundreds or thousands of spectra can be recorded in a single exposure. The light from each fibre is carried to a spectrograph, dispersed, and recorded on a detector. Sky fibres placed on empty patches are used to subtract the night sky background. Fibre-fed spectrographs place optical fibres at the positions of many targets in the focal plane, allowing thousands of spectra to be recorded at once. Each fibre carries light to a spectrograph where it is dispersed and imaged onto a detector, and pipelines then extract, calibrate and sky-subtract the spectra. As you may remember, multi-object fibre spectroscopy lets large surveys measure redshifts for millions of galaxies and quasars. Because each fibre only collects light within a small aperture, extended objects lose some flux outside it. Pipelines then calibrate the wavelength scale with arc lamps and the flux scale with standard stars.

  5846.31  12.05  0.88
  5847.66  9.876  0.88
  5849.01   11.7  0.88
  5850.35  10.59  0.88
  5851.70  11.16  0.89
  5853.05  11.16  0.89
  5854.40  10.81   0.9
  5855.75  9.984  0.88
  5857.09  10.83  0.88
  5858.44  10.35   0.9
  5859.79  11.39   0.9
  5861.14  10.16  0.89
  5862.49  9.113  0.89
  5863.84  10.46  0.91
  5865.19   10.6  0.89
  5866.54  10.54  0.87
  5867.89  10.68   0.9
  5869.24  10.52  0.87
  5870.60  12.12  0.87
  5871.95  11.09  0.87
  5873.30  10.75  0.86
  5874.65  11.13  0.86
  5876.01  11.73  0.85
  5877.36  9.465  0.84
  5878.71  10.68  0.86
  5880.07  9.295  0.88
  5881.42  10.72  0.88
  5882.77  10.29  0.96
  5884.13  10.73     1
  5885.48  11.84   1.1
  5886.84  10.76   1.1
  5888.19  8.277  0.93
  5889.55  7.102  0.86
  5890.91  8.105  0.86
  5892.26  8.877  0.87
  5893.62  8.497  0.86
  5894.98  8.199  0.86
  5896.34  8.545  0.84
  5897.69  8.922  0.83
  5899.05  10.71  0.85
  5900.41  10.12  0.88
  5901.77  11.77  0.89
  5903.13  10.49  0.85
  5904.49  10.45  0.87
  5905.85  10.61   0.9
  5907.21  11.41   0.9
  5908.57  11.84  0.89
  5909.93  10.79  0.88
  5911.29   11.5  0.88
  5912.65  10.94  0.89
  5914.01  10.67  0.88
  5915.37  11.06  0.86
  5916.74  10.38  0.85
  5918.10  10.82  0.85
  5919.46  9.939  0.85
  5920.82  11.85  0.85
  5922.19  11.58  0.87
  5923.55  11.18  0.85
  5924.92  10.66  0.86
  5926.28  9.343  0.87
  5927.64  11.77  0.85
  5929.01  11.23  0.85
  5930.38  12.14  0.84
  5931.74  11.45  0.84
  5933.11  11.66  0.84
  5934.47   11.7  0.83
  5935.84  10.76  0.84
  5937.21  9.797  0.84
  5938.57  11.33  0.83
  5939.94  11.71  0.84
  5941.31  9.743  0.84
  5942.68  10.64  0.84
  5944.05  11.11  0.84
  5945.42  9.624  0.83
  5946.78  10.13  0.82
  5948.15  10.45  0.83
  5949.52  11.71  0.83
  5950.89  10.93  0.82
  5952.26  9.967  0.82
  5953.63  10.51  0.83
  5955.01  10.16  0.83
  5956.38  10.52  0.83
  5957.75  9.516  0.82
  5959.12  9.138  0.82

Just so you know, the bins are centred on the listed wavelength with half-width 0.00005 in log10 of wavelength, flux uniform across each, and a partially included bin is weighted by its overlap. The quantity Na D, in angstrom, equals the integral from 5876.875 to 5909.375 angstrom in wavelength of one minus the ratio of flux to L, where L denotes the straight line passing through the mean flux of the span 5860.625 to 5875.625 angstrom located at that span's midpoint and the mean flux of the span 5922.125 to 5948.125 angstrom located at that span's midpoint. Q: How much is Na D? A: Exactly 2.6 angstrom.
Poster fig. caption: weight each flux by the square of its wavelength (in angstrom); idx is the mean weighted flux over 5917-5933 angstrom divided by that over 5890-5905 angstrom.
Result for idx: 1.18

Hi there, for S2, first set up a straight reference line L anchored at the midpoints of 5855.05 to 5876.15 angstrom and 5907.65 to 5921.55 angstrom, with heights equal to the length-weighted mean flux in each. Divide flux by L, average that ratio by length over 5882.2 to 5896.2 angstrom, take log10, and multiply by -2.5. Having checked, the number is 0.174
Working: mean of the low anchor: 10.7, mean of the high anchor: 11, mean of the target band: 9.23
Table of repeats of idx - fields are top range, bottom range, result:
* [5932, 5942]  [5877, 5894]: 1.16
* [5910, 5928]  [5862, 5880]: 1.04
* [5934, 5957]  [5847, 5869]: 1.03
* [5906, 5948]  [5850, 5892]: 1.07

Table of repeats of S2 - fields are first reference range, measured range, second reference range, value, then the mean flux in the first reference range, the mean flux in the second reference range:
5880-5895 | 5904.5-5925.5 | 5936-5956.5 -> -0.11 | 9.45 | 10.6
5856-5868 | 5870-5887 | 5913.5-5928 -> -0.03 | 10.4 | 10.8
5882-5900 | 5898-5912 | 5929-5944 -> -0.11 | 9.32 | 11.1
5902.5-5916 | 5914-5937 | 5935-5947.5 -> -0.03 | 11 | 10.6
